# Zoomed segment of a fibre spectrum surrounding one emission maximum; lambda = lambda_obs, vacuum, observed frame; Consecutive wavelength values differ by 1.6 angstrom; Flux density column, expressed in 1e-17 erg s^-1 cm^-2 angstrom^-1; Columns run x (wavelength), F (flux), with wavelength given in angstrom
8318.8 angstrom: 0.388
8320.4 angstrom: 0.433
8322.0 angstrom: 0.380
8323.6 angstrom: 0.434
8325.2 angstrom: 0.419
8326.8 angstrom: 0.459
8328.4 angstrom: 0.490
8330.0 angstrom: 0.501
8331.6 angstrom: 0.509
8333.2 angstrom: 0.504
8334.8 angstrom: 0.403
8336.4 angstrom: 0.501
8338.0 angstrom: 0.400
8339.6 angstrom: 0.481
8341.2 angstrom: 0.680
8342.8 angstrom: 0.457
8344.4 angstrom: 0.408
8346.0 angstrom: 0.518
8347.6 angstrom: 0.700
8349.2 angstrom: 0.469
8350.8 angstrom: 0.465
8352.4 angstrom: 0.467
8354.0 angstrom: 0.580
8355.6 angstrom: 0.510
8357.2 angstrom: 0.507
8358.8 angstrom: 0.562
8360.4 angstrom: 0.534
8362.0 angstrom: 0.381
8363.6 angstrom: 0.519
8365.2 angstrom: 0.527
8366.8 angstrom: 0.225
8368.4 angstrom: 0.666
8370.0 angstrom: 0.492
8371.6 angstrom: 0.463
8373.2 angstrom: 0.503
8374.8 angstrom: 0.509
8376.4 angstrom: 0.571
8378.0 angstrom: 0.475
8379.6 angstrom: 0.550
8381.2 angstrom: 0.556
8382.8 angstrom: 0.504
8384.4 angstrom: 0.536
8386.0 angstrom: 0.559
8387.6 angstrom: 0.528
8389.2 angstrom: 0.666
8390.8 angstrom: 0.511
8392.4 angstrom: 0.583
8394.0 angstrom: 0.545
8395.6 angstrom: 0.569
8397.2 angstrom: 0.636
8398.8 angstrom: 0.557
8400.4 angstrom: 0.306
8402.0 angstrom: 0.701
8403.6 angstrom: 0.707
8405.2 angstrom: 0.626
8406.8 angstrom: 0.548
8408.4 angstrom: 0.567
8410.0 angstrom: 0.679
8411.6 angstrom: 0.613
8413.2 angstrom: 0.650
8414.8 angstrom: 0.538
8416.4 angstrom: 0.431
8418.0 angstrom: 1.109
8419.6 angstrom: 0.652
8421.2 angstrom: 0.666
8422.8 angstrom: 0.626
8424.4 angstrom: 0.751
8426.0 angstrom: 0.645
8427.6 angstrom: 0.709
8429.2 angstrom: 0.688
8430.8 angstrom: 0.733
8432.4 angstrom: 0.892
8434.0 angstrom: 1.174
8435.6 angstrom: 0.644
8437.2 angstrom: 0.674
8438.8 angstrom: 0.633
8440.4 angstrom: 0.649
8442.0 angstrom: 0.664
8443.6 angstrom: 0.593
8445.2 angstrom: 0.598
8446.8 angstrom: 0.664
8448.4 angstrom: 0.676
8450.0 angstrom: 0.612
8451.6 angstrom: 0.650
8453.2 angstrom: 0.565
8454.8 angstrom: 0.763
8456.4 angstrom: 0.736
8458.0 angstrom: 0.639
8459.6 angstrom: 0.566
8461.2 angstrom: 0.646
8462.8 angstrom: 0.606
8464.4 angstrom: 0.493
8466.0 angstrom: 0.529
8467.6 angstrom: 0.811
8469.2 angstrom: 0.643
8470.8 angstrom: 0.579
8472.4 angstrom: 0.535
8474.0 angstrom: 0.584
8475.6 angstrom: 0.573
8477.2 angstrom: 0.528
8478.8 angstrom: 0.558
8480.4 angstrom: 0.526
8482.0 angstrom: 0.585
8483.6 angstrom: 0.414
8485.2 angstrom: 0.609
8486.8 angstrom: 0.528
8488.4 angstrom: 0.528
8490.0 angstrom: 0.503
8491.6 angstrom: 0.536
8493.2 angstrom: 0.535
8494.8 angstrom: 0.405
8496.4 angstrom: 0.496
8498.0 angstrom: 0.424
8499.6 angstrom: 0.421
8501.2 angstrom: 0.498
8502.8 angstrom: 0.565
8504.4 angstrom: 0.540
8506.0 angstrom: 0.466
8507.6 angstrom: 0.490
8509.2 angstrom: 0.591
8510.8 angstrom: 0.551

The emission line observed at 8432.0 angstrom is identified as Mg II 2798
